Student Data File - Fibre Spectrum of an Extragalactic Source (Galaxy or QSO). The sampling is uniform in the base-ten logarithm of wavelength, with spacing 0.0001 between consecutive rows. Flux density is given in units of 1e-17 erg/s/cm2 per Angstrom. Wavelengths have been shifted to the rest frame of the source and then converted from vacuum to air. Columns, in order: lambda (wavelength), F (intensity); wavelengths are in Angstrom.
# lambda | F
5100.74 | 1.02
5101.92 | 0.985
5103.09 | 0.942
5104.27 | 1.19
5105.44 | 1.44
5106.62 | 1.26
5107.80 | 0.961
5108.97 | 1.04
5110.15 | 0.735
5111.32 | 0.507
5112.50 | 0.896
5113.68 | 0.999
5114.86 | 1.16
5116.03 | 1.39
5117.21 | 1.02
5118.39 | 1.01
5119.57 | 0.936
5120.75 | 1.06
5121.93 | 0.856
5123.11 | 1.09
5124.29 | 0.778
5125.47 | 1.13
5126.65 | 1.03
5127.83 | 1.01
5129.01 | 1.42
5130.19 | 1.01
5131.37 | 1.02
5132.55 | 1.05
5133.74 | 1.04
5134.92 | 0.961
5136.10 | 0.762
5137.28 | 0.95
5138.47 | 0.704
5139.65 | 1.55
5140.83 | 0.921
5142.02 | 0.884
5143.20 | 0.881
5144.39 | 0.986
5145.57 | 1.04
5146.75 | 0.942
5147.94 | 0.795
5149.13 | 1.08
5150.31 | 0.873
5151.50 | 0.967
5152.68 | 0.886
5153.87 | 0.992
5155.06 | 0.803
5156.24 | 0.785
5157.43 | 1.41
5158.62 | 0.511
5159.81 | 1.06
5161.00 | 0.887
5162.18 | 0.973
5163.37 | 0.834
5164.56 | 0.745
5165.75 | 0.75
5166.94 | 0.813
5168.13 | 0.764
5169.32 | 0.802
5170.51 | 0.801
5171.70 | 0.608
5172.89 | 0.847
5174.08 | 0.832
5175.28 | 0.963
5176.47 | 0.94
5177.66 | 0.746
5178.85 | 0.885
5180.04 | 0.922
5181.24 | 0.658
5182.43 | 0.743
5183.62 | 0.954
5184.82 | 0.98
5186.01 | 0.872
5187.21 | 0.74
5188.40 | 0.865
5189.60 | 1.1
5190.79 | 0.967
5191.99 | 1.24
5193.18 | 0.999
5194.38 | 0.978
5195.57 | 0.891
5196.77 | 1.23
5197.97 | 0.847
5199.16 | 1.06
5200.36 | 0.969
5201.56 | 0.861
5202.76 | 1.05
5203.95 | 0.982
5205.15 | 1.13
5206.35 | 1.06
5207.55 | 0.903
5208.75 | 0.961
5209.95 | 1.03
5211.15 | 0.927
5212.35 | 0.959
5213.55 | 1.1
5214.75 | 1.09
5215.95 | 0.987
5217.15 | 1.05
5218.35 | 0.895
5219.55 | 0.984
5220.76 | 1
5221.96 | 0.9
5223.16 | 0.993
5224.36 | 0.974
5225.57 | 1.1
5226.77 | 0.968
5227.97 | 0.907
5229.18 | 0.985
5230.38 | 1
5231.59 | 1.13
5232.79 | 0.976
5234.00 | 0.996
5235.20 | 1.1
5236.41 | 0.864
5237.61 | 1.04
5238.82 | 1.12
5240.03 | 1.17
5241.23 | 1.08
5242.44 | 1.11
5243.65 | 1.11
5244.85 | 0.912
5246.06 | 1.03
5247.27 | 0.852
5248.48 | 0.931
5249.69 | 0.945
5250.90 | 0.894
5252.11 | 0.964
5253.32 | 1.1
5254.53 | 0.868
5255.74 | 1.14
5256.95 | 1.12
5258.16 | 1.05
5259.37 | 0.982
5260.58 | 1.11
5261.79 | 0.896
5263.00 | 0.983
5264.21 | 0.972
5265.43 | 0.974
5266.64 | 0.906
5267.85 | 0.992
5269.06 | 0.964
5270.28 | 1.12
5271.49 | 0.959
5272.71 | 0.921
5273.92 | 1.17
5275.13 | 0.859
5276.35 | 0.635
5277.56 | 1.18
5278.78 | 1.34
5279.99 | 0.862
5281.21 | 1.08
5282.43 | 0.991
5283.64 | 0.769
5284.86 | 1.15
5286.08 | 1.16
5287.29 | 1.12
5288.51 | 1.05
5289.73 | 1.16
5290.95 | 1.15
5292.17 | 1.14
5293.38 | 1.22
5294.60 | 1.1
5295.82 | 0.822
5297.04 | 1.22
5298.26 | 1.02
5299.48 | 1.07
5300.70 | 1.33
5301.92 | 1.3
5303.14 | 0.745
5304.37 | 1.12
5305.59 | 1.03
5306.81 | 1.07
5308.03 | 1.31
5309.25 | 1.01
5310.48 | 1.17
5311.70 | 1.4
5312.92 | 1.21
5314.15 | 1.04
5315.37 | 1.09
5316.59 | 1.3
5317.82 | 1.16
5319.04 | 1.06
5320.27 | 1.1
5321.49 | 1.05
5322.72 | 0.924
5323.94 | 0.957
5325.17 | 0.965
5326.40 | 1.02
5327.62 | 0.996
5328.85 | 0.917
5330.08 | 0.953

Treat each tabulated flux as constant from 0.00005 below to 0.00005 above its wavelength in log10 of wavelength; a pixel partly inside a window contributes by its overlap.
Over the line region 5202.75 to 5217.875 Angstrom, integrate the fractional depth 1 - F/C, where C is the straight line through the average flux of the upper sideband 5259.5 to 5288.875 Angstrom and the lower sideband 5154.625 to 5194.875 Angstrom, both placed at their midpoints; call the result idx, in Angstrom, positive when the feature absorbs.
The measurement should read -1.52 Angstrom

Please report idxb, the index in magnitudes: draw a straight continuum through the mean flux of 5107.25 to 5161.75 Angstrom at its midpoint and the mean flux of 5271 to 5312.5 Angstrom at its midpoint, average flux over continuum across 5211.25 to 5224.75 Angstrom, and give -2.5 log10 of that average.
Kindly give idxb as 0.04 mag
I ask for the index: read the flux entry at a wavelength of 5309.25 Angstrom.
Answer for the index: 1.01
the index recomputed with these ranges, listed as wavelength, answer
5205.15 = 1.13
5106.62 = 1.26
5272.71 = 0.921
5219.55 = 0.984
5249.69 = 0.945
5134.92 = 0.961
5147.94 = 0.795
